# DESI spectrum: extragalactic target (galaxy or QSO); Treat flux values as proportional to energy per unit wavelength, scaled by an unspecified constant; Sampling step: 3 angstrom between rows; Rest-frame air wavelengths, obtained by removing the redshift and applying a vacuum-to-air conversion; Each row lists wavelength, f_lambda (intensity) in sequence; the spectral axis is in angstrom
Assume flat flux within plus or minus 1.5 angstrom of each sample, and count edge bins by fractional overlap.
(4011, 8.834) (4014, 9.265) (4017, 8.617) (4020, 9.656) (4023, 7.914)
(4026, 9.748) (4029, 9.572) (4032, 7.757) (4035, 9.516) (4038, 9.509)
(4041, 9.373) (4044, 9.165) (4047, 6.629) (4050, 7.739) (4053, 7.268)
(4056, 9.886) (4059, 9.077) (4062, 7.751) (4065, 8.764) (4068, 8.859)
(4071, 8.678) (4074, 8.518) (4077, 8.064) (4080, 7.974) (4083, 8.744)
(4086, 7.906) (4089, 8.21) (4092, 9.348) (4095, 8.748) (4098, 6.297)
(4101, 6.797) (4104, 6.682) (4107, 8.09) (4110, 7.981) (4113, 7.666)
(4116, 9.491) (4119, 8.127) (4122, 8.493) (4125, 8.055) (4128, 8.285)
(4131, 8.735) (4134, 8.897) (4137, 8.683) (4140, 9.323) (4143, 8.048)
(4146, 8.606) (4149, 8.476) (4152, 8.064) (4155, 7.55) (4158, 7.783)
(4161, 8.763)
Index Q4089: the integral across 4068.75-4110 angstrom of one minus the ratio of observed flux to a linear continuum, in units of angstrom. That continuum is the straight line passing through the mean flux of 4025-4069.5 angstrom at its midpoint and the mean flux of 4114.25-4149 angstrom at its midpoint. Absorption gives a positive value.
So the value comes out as 3.0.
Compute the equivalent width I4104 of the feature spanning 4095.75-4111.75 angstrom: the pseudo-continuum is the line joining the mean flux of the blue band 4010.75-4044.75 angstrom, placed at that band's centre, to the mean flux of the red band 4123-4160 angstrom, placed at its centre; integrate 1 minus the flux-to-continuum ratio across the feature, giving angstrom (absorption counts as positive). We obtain 2.5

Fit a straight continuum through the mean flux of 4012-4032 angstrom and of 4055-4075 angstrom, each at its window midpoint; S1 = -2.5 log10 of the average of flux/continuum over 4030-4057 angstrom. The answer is 0.05 mag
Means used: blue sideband 9.02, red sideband 8.77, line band 8.53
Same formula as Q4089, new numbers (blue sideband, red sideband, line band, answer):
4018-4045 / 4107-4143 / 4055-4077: 0.4 angstrom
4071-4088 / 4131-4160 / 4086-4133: 1.5 angstrom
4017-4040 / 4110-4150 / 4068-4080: 0.5 angstrom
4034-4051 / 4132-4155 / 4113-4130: 0.3 angstrom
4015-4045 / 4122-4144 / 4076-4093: 0.9 angstrom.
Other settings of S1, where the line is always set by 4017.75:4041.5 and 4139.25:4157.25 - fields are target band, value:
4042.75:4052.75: 0.16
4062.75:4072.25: 0.02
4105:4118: 0.04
